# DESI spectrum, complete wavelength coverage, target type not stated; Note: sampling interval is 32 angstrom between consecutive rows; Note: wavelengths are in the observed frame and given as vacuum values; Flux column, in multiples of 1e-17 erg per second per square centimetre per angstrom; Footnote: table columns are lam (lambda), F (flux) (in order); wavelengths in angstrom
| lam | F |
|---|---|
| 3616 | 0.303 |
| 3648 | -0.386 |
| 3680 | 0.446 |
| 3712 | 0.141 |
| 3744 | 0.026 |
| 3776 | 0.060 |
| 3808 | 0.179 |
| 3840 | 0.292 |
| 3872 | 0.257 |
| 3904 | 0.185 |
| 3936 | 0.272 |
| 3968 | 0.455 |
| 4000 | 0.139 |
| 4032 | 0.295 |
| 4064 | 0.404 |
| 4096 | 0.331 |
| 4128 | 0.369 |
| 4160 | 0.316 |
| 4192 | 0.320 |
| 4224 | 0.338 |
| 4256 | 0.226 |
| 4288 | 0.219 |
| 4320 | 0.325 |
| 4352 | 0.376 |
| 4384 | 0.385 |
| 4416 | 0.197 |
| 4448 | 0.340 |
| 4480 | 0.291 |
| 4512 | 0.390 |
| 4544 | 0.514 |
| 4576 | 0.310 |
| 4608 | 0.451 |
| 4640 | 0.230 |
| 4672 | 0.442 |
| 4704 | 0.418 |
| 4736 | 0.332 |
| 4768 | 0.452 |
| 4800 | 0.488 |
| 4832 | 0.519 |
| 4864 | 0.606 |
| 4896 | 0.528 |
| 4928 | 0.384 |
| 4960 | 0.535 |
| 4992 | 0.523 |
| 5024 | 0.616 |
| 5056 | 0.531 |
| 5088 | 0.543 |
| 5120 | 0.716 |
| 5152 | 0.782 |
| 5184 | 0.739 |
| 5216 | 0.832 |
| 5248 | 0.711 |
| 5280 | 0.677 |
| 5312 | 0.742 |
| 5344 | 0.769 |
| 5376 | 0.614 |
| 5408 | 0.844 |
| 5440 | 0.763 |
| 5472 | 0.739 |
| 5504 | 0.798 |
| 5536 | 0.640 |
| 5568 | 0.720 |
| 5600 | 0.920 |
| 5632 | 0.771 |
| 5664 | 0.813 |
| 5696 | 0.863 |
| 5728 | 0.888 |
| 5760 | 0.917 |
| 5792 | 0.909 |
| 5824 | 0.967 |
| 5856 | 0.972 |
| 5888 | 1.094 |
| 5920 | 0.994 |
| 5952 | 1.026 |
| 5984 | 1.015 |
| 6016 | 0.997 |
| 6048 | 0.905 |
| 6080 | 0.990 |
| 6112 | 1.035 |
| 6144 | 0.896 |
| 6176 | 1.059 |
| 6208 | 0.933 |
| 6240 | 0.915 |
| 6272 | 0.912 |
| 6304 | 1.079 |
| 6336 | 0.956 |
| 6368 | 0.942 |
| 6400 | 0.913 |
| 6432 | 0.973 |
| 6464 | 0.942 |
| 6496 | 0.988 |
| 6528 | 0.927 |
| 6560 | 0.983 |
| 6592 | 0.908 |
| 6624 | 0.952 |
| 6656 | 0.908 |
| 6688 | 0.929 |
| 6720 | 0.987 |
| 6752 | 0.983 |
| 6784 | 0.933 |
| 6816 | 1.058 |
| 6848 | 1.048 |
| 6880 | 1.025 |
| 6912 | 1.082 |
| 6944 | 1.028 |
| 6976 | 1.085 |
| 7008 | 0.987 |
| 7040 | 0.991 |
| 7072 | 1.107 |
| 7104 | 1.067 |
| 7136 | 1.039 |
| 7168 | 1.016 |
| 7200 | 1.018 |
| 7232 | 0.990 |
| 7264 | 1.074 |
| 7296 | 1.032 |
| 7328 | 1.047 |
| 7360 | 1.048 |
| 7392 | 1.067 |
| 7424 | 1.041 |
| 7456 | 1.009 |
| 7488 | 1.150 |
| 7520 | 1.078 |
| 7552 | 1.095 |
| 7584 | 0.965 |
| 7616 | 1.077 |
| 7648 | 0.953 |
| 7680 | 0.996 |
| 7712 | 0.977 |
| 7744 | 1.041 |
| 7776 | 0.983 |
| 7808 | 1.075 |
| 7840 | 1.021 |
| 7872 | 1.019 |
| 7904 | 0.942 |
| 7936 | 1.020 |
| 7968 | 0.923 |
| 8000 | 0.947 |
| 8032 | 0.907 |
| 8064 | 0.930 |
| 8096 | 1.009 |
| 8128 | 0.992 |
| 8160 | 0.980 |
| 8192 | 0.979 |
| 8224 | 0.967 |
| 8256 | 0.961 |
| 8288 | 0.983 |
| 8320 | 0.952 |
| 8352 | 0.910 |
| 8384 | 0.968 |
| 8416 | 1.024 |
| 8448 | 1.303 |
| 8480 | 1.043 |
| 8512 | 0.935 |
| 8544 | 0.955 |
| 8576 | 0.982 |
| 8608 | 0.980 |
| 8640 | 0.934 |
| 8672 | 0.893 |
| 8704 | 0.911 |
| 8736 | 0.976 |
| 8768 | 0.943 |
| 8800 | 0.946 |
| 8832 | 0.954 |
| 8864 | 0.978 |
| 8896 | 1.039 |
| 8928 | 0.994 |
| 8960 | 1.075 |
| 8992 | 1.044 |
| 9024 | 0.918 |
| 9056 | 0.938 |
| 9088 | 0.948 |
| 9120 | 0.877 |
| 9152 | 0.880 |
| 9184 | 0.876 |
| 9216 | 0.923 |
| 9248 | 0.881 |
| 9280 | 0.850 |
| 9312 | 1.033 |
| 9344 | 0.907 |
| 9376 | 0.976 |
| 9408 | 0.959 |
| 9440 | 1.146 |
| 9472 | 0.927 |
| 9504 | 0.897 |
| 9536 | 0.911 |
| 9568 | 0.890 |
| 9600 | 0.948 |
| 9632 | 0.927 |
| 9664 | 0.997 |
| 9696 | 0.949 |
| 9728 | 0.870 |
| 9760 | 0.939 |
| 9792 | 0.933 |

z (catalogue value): 0.29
